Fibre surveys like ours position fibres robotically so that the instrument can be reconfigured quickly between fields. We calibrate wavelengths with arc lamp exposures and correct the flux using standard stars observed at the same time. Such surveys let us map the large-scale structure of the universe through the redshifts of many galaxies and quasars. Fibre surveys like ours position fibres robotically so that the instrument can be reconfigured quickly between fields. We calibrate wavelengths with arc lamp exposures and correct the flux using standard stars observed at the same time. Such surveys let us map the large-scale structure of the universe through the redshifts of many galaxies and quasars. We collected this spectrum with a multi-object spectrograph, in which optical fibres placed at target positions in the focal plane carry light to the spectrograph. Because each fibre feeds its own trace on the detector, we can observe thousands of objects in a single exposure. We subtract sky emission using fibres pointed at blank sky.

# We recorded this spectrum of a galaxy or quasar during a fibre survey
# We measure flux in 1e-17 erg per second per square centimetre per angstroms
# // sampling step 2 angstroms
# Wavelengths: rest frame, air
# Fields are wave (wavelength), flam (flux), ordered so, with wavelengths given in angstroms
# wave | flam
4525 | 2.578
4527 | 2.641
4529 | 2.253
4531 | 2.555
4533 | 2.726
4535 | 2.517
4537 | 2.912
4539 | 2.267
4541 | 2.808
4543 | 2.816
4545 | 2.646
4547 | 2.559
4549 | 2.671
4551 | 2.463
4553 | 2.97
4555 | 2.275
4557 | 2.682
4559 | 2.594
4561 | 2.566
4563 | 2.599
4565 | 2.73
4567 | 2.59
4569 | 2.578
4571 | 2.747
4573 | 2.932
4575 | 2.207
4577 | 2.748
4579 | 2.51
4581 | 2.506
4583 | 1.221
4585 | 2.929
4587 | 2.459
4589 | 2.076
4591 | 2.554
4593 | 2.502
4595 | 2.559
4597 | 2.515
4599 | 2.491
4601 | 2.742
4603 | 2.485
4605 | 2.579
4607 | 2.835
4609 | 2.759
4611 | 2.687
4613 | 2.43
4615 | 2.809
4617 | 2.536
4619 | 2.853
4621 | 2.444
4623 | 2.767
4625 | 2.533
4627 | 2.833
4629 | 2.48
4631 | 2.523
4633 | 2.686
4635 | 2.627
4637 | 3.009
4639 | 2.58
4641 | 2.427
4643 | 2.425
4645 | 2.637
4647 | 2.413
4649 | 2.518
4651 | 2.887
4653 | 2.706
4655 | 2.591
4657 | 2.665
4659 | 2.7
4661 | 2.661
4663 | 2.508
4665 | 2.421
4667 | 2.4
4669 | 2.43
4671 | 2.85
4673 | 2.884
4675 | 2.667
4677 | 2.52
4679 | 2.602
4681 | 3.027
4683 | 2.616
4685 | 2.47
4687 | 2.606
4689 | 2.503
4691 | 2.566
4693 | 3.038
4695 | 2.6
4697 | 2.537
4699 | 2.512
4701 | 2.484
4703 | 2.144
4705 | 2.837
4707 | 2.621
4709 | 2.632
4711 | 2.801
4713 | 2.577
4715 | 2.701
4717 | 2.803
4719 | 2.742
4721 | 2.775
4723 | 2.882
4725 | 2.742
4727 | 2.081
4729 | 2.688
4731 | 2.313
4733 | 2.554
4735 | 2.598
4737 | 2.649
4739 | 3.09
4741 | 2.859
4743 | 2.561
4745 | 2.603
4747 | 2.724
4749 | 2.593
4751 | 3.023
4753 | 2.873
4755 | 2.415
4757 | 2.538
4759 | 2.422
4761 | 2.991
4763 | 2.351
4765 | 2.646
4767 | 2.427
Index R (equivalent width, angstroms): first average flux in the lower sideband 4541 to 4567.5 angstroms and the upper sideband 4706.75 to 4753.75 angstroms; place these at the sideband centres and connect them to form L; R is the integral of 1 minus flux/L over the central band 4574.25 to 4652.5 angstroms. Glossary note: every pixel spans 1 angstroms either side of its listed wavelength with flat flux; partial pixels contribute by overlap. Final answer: 2.7 angstroms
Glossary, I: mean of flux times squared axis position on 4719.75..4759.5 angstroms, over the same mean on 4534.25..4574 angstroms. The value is 1.1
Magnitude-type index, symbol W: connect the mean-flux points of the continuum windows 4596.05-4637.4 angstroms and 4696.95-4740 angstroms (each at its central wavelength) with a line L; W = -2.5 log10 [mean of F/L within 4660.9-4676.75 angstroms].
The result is 0.02 mag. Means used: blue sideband 2.64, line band 2.6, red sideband 2.63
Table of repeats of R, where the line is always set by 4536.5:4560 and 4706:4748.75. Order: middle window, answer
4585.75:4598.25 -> 0.9 angstroms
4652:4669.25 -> 0.5 angstroms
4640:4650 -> 0.6 angstroms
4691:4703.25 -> 0.4 angstroms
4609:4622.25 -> 0.0 angstroms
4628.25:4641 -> 0.1 angstroms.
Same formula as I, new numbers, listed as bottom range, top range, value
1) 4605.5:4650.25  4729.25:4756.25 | 1.07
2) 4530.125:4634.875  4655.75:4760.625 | 1.08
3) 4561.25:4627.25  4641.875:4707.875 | 1.05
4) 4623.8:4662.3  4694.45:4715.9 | 1.01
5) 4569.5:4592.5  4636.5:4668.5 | 1.09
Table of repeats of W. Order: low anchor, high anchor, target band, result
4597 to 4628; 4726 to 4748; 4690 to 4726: -0.019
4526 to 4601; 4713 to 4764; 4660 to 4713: 0.007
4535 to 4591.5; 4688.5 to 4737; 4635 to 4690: -0.010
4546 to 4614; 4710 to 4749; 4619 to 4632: -0.012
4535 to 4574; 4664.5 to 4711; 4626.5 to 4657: 0.002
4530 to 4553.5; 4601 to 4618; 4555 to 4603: 0.055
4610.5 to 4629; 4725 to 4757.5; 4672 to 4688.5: -0.011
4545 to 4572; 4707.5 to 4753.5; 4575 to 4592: 0.114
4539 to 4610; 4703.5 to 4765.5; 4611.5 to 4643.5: -0.012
